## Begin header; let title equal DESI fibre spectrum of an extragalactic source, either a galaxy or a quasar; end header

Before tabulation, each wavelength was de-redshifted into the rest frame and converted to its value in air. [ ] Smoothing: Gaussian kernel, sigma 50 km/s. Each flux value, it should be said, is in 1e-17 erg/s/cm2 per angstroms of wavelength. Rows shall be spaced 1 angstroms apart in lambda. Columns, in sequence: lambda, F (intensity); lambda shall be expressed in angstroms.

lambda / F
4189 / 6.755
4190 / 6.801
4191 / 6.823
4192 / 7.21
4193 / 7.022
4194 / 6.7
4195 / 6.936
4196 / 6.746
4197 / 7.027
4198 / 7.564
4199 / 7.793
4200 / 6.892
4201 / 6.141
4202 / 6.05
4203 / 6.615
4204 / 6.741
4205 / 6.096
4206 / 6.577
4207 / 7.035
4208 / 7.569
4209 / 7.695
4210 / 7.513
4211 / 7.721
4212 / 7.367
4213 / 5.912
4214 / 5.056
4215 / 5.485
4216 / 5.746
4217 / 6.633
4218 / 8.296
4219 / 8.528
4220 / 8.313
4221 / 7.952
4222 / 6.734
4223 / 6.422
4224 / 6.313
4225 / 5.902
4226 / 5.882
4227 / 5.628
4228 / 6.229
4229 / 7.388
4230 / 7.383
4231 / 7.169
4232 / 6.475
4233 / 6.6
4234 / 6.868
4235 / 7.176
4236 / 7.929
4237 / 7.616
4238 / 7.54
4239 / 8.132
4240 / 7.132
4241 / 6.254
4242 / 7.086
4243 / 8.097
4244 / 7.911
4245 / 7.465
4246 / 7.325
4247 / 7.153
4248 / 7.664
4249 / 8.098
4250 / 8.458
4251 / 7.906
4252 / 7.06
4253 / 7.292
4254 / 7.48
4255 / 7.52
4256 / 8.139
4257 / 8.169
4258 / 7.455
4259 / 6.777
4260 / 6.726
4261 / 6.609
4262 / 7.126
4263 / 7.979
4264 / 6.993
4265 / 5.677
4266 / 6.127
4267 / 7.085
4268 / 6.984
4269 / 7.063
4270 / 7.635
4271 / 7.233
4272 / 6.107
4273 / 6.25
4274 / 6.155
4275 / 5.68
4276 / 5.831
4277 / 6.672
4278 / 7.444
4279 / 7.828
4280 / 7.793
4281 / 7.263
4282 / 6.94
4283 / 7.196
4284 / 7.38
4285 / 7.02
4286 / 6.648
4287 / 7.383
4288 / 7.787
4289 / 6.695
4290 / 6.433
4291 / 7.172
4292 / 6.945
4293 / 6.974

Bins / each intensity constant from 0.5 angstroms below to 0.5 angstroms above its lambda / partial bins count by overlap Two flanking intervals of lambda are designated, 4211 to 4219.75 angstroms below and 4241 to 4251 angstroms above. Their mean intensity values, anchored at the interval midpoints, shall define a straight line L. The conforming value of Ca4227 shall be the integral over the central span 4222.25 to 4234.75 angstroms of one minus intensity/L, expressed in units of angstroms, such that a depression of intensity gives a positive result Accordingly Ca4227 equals 1.0 angstroms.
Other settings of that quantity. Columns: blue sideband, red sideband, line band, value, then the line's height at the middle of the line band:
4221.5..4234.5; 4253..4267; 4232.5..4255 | -2.1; 6.83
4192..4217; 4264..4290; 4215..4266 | -2.8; 6.81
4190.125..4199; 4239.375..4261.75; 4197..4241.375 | 1.9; 7.22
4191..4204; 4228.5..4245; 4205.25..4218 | 0.5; 7.03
